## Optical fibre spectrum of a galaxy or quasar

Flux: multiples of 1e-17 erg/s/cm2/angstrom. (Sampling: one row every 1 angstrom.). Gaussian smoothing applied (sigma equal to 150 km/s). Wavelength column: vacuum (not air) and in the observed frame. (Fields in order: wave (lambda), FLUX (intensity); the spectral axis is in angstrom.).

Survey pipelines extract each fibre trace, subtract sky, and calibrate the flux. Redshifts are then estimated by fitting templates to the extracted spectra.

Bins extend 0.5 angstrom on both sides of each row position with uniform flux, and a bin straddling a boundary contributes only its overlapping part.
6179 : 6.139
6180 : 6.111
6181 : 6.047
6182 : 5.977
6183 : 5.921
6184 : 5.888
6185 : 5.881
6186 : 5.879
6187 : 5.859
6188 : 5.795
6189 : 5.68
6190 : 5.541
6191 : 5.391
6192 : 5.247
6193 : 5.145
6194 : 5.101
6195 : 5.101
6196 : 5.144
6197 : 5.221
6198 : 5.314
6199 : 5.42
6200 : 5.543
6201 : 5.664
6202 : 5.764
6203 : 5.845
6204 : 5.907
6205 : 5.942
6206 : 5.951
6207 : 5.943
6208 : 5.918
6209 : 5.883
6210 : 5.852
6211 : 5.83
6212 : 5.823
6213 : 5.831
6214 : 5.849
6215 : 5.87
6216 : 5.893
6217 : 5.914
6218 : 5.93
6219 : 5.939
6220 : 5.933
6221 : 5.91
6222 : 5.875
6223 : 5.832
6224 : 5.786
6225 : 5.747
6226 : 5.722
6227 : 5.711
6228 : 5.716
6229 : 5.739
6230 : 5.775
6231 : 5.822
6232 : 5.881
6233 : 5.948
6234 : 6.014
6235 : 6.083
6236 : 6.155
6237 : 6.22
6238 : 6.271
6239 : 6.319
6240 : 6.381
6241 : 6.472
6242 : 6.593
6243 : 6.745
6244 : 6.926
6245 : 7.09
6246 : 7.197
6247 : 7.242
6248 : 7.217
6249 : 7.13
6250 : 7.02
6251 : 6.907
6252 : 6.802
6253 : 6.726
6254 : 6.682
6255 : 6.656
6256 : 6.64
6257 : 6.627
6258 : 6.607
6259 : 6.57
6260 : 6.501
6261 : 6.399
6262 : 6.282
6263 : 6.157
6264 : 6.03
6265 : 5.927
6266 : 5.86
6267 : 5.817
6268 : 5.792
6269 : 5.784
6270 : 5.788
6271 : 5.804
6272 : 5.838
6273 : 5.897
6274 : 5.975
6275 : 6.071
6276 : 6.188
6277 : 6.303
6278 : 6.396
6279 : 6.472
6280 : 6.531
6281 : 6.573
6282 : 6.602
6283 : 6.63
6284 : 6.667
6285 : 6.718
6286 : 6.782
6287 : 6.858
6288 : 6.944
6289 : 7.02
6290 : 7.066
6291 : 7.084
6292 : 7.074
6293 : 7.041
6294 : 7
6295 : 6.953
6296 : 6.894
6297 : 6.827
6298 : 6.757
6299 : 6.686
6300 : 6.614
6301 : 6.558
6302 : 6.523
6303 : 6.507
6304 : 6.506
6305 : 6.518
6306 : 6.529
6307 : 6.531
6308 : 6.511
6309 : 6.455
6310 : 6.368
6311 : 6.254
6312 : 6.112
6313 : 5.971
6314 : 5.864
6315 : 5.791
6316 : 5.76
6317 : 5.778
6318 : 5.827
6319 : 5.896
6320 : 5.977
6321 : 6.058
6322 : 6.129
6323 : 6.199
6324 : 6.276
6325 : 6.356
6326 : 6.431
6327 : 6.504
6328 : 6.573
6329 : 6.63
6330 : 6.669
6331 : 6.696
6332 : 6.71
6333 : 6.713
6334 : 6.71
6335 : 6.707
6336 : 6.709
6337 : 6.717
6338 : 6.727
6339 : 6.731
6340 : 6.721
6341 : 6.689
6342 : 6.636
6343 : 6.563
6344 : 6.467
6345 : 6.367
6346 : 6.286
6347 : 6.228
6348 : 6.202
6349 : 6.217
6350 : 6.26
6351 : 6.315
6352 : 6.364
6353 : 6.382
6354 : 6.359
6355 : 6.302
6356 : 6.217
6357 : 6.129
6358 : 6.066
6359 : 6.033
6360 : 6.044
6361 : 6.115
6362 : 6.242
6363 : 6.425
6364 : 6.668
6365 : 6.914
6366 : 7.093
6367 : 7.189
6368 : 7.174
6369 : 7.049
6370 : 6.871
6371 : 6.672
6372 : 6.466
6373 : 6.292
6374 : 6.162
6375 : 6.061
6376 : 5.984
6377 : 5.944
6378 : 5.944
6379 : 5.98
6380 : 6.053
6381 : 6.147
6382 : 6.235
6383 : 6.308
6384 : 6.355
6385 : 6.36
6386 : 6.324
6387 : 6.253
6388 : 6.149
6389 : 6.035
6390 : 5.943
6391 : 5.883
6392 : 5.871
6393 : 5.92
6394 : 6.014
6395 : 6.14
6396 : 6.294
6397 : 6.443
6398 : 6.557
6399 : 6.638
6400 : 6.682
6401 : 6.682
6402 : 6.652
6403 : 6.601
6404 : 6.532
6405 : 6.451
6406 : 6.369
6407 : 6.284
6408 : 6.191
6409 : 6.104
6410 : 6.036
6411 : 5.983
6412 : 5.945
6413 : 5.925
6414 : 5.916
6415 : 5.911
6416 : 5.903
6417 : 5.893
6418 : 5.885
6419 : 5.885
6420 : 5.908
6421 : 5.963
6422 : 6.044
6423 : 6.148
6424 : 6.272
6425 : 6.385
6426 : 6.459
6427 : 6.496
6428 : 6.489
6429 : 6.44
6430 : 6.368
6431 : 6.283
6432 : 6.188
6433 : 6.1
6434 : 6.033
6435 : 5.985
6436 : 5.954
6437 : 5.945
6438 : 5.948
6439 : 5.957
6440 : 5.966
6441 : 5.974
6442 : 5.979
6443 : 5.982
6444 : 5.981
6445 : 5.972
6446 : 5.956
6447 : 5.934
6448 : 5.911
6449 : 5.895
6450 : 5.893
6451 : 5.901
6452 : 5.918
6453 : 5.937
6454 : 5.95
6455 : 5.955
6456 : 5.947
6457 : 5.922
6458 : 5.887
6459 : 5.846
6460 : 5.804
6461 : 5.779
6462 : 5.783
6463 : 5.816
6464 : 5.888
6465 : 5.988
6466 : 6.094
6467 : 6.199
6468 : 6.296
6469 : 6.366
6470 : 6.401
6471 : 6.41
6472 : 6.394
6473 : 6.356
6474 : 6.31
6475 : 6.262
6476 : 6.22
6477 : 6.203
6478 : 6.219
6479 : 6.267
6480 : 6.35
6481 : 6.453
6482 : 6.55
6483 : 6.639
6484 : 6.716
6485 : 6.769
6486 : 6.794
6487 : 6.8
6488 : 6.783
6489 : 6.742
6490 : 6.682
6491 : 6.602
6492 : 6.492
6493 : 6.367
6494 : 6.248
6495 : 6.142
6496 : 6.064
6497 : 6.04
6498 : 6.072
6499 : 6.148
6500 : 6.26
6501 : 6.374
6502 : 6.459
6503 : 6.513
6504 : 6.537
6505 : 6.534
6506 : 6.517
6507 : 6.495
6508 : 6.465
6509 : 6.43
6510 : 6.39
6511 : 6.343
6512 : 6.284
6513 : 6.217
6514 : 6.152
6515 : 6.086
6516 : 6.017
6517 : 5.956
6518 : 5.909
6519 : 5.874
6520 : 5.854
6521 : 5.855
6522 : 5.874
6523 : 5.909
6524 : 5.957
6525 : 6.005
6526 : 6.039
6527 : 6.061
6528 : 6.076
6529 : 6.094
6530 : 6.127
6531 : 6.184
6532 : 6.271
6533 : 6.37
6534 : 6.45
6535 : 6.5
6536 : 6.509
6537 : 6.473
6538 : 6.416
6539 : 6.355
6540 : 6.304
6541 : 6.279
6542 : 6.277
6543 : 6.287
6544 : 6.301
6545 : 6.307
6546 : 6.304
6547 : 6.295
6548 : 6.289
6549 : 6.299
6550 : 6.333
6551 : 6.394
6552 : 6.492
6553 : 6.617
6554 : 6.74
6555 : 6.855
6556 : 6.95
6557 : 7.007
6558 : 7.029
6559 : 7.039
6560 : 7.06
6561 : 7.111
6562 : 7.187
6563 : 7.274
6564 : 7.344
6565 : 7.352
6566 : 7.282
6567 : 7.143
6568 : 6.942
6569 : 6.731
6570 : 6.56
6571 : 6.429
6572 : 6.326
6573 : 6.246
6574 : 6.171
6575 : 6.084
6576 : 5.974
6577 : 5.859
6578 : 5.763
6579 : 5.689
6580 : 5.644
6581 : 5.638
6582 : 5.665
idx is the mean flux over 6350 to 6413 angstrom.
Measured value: 6.32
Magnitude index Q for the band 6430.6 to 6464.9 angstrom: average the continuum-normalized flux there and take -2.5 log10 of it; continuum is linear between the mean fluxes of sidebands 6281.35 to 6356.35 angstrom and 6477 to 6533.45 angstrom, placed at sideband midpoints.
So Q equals 0.072 mag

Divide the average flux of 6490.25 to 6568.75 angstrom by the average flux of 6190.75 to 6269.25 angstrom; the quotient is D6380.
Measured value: 1.06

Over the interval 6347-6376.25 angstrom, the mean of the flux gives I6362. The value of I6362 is 6.42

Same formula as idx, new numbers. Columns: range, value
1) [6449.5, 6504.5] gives 6.25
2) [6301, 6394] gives 6.35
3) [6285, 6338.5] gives 6.52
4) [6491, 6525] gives 6.21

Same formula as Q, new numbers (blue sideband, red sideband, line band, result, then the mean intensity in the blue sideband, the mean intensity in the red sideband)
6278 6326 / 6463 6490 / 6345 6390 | 0.020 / 6.49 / 6.4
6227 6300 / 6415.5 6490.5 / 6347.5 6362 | 0.018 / 6.47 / 6.16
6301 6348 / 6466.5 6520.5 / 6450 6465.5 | 0.084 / 6.39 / 6.35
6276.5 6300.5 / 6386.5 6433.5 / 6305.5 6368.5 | 0.025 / 6.77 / 6.2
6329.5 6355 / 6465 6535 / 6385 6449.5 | 0.046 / 6.52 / 6.29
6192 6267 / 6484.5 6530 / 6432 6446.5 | 0.043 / 6.09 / 6.27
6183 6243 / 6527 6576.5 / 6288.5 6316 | -0.098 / 5.82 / 6.55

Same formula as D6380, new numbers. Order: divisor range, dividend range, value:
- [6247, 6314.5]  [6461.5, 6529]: 0.96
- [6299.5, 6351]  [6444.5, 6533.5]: 0.97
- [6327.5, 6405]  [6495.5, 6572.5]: 1.00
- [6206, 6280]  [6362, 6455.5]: 1.00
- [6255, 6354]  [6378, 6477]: 0.95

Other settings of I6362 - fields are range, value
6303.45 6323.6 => 6.15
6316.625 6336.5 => 6.38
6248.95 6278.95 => 6.3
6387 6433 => 6.2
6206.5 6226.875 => 5.86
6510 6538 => 6.14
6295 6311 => 6.59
